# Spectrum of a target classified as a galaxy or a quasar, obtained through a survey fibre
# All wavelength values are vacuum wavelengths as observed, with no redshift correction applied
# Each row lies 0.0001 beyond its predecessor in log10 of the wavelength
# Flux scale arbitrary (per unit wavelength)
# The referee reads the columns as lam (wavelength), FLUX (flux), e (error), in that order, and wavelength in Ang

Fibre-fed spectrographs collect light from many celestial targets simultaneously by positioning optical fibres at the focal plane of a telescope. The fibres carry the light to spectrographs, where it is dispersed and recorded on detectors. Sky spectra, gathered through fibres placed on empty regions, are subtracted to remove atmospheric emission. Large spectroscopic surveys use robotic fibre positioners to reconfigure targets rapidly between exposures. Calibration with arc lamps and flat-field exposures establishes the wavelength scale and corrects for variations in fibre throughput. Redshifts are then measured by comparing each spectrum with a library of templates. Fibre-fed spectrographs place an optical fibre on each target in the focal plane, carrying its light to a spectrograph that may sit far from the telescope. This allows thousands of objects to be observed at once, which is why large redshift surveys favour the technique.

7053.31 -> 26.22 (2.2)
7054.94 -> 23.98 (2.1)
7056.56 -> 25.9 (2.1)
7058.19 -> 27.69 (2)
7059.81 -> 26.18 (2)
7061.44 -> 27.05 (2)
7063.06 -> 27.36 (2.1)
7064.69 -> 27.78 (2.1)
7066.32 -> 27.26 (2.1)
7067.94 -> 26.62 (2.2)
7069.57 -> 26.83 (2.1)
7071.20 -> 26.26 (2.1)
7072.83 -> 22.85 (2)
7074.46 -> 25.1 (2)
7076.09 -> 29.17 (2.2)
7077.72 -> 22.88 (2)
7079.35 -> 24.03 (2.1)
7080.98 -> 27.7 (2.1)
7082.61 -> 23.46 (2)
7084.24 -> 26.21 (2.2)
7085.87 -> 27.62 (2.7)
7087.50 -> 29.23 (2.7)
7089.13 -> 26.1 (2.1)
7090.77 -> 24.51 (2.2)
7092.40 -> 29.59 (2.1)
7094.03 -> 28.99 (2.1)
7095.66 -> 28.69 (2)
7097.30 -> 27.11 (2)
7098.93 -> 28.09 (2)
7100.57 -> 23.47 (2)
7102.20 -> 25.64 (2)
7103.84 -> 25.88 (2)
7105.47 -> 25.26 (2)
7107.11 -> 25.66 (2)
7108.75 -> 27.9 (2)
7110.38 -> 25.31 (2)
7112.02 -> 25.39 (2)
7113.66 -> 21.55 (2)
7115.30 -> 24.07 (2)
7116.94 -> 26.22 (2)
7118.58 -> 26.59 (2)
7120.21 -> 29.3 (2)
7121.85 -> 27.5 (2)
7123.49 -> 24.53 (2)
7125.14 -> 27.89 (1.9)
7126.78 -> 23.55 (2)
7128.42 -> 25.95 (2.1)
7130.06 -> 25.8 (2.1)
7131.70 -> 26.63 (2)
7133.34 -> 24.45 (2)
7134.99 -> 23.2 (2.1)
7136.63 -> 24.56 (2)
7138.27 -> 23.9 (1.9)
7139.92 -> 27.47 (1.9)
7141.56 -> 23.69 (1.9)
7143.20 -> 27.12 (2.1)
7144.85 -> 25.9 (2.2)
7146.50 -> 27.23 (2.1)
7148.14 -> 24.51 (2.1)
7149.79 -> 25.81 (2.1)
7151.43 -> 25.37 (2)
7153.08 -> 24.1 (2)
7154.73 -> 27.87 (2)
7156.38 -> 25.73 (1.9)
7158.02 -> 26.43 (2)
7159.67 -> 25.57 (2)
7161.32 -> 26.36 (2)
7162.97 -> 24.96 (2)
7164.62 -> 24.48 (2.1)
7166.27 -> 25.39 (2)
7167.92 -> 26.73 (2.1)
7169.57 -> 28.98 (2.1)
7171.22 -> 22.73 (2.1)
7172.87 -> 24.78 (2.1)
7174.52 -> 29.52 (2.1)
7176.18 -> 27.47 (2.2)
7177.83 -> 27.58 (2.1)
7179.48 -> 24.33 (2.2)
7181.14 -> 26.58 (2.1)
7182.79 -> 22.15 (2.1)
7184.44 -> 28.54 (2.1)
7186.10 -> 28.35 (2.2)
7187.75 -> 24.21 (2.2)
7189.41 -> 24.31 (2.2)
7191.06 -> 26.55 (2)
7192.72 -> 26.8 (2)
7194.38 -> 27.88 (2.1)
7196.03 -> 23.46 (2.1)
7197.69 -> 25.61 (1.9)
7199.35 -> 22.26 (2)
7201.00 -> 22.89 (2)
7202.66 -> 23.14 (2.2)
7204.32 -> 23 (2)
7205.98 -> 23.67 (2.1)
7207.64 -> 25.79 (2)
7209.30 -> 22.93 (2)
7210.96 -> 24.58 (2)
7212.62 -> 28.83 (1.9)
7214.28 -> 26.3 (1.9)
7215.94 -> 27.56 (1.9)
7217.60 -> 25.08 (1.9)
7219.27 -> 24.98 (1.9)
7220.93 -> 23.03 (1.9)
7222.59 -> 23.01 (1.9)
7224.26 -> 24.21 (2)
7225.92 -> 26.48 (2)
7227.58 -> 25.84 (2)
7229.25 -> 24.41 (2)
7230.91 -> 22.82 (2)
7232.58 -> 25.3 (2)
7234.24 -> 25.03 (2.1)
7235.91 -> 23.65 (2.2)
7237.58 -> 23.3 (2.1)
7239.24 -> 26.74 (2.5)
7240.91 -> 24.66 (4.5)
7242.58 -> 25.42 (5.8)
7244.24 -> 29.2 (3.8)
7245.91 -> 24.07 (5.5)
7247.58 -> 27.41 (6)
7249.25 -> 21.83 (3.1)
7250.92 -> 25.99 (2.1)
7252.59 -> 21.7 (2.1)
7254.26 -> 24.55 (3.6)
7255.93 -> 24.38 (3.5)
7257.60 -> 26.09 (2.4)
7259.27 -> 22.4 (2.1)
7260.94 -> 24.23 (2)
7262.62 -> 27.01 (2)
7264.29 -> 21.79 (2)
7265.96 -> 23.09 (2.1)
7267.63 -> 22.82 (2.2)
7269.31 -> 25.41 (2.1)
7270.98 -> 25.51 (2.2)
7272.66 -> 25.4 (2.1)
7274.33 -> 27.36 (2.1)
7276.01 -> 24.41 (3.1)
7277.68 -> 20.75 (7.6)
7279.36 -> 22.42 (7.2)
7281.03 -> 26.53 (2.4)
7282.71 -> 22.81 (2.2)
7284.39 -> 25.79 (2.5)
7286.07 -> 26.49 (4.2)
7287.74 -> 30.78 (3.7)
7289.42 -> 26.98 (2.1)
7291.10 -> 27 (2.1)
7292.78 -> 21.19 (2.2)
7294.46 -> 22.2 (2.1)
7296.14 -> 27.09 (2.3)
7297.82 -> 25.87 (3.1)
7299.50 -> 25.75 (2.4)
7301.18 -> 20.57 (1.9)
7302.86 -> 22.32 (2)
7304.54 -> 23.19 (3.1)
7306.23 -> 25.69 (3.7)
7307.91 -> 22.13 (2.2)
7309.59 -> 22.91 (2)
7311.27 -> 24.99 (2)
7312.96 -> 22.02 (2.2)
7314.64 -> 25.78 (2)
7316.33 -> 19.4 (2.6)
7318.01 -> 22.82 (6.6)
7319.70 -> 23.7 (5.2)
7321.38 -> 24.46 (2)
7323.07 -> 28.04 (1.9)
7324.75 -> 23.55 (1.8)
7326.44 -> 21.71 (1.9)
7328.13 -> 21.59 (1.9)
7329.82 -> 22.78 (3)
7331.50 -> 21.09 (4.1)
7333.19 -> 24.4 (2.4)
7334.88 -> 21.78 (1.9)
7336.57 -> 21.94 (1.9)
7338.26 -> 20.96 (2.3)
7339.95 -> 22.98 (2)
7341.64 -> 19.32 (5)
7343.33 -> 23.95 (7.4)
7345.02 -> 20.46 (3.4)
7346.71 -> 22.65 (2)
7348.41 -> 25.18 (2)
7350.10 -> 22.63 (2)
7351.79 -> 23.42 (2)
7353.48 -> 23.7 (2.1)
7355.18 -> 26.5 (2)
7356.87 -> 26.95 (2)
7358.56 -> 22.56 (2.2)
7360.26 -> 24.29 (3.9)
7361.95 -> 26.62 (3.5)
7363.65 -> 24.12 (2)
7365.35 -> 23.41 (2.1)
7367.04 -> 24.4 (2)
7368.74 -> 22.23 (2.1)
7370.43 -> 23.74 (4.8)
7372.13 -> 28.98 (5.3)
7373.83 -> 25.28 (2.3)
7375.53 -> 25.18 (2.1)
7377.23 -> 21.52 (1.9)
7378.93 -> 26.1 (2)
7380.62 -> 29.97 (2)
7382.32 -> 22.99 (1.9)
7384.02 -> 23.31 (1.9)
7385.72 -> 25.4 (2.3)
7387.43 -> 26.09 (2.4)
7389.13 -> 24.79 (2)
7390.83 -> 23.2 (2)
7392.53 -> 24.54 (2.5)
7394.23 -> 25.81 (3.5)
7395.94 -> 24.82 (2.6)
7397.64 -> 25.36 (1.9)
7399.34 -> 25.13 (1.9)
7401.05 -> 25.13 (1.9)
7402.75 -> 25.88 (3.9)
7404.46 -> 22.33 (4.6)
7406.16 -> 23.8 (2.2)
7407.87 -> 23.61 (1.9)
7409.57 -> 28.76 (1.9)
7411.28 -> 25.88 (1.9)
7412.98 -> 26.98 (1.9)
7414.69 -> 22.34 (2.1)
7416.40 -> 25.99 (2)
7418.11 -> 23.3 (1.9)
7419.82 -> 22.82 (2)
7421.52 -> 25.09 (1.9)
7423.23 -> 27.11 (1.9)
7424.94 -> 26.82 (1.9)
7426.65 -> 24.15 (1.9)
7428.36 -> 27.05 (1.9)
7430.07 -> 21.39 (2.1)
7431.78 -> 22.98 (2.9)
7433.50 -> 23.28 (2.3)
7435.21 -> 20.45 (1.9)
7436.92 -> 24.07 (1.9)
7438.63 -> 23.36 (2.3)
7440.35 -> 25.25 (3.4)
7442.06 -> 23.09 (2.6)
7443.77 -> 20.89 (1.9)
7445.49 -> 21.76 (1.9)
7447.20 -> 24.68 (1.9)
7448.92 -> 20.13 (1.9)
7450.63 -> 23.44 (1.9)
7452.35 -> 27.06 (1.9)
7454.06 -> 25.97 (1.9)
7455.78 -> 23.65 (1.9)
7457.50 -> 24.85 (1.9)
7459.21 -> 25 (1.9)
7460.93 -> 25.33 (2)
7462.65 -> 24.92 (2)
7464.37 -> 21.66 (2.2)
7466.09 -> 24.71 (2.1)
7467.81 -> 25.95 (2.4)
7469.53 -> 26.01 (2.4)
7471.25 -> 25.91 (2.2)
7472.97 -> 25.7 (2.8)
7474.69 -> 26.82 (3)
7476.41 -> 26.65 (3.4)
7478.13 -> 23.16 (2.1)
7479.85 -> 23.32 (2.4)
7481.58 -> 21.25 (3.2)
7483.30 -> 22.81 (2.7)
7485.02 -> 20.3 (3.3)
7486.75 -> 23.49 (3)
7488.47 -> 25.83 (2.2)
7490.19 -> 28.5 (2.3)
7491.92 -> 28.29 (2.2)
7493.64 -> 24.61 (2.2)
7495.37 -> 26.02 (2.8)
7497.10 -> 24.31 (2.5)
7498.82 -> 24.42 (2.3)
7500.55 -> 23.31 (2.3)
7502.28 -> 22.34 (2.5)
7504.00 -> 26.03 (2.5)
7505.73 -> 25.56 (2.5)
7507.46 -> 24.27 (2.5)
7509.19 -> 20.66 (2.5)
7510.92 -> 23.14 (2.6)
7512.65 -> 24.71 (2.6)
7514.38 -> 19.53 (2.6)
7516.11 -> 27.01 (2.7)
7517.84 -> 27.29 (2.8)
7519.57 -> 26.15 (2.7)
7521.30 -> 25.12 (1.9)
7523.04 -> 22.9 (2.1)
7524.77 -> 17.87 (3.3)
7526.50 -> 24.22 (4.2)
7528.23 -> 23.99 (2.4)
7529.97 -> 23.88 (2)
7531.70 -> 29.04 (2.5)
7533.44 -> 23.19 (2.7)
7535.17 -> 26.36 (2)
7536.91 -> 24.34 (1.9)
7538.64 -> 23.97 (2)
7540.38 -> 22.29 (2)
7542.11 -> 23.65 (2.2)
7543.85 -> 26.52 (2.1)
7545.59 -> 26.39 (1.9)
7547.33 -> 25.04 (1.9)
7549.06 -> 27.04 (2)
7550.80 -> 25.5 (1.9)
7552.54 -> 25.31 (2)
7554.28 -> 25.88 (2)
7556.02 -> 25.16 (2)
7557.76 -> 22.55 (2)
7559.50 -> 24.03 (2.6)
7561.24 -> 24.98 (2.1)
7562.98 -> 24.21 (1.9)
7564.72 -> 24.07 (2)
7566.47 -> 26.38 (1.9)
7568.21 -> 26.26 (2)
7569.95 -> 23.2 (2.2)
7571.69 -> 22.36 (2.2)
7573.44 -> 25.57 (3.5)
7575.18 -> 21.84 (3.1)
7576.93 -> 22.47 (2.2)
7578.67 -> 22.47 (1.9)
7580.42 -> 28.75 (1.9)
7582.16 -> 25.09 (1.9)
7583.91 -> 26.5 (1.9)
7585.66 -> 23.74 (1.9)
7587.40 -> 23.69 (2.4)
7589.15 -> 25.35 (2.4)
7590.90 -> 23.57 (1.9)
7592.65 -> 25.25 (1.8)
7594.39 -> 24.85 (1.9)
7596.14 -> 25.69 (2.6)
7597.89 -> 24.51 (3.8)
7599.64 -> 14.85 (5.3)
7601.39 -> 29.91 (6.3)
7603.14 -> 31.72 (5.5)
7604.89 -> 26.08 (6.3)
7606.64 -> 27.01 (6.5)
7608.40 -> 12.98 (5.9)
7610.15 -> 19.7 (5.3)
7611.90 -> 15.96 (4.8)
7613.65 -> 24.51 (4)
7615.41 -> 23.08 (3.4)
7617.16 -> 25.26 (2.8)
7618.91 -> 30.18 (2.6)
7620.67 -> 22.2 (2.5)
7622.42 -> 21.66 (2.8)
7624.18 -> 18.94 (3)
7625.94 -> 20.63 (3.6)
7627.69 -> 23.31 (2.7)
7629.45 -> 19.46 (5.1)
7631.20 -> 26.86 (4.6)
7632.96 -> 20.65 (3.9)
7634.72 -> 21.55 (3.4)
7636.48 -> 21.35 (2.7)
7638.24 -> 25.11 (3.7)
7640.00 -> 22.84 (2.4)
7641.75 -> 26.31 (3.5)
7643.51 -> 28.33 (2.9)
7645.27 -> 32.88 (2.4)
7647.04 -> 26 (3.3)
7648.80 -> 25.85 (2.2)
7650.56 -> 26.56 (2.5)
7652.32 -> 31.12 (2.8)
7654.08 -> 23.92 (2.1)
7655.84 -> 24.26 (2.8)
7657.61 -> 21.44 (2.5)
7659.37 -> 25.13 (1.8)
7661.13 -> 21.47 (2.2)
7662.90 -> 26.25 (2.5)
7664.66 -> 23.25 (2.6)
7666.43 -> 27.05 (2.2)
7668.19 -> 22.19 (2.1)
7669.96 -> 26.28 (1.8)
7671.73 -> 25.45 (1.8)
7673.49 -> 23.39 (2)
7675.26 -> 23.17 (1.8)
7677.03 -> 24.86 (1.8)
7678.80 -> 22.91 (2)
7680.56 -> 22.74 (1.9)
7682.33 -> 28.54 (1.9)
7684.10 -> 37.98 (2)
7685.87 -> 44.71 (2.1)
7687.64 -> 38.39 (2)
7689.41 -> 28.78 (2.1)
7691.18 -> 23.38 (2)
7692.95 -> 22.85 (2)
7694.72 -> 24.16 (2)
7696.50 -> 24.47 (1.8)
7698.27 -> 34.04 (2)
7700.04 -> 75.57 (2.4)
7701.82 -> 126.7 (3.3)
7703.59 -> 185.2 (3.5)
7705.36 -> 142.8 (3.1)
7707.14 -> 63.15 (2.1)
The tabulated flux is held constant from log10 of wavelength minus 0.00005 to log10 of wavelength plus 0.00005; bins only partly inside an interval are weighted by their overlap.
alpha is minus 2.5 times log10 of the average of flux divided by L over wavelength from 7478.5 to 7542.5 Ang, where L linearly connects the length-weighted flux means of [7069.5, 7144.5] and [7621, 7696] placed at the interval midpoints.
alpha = 0.06 mag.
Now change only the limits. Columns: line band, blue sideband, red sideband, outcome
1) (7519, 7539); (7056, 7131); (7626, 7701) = 0.12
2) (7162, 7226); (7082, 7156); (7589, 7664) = 0.01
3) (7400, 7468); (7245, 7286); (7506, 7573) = 0.01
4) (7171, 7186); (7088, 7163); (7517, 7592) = -0.02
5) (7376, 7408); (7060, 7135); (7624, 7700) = 0.07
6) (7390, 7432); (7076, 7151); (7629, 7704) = 0.19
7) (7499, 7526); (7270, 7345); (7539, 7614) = 0.02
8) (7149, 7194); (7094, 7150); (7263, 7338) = -0.03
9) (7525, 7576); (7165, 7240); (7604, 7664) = -0.03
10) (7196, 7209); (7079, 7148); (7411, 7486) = 0.08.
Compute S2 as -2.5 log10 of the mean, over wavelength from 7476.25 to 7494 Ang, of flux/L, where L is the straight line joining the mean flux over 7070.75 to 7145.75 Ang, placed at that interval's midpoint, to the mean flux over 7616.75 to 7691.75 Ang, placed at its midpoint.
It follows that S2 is 0.06 mag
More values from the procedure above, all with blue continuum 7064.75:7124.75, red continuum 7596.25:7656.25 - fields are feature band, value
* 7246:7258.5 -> 0.04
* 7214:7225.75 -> 0.03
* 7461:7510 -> 0.00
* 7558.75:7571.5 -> -0.02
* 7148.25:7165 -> 0.01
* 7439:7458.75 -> 0.05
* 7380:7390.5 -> -0.01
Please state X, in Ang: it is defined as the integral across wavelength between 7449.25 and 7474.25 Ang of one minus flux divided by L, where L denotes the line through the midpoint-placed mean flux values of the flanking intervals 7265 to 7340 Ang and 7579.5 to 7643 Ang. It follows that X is -1.24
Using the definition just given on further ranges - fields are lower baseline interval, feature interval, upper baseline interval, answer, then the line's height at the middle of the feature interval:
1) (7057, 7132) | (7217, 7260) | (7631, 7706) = 6.03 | 28.7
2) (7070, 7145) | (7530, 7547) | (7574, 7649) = -0.57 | 24.2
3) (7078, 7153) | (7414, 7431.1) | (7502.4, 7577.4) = 0.15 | 24.8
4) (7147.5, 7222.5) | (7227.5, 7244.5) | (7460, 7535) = 0.23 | 25.3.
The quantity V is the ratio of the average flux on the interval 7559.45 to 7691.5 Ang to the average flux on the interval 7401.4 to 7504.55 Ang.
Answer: 1.02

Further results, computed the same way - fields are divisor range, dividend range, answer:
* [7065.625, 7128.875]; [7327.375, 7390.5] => 0.91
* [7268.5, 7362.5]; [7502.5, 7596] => 1.03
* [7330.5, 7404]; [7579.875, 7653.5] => 1.00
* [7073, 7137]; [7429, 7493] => 0.93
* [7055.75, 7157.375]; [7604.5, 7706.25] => 1.25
